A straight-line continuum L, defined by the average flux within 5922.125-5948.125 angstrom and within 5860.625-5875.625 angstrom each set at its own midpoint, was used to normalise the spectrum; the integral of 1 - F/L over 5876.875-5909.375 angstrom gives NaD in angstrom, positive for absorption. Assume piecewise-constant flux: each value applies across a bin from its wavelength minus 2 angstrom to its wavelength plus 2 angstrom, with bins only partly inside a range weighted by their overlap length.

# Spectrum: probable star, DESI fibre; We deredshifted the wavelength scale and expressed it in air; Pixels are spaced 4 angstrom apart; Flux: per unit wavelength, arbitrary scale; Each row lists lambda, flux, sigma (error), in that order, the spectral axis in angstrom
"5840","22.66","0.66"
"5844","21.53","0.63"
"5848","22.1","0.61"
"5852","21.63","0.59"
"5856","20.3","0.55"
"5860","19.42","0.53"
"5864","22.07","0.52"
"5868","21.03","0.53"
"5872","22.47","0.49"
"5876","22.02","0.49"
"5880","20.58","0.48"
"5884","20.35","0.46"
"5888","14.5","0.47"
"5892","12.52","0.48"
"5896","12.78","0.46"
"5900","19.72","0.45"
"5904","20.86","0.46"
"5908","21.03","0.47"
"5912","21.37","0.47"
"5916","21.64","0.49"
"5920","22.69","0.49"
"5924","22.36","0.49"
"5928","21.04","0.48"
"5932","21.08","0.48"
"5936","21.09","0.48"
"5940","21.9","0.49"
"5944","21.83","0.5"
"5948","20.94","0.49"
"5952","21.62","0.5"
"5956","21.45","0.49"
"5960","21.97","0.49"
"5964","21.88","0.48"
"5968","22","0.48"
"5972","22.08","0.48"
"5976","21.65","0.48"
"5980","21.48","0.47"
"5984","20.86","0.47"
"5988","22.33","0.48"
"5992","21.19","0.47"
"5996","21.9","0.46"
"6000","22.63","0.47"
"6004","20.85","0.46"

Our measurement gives 5.6 angstrom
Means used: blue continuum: 21.7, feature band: 17.9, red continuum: 21.5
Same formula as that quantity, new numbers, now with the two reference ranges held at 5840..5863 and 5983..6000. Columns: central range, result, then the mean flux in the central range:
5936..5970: -0.1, 21.7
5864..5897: 4.1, 18.7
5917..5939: -0.2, 21.7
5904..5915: 0.1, 21.2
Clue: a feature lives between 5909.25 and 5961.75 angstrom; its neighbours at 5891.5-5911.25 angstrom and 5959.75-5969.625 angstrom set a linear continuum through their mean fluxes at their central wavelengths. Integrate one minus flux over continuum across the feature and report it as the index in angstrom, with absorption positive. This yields -4.0 angstrom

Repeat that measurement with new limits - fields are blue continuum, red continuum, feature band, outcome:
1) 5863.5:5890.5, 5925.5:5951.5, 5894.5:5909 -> 1.4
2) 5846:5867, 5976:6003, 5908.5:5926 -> -0.5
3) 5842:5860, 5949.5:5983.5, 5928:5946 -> 0.1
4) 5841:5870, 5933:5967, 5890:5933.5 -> 3.5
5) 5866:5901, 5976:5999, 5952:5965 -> -0.6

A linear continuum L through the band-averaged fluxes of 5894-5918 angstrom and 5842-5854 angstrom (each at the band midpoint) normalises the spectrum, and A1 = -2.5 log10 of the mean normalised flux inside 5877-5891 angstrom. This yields 0.12 mag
